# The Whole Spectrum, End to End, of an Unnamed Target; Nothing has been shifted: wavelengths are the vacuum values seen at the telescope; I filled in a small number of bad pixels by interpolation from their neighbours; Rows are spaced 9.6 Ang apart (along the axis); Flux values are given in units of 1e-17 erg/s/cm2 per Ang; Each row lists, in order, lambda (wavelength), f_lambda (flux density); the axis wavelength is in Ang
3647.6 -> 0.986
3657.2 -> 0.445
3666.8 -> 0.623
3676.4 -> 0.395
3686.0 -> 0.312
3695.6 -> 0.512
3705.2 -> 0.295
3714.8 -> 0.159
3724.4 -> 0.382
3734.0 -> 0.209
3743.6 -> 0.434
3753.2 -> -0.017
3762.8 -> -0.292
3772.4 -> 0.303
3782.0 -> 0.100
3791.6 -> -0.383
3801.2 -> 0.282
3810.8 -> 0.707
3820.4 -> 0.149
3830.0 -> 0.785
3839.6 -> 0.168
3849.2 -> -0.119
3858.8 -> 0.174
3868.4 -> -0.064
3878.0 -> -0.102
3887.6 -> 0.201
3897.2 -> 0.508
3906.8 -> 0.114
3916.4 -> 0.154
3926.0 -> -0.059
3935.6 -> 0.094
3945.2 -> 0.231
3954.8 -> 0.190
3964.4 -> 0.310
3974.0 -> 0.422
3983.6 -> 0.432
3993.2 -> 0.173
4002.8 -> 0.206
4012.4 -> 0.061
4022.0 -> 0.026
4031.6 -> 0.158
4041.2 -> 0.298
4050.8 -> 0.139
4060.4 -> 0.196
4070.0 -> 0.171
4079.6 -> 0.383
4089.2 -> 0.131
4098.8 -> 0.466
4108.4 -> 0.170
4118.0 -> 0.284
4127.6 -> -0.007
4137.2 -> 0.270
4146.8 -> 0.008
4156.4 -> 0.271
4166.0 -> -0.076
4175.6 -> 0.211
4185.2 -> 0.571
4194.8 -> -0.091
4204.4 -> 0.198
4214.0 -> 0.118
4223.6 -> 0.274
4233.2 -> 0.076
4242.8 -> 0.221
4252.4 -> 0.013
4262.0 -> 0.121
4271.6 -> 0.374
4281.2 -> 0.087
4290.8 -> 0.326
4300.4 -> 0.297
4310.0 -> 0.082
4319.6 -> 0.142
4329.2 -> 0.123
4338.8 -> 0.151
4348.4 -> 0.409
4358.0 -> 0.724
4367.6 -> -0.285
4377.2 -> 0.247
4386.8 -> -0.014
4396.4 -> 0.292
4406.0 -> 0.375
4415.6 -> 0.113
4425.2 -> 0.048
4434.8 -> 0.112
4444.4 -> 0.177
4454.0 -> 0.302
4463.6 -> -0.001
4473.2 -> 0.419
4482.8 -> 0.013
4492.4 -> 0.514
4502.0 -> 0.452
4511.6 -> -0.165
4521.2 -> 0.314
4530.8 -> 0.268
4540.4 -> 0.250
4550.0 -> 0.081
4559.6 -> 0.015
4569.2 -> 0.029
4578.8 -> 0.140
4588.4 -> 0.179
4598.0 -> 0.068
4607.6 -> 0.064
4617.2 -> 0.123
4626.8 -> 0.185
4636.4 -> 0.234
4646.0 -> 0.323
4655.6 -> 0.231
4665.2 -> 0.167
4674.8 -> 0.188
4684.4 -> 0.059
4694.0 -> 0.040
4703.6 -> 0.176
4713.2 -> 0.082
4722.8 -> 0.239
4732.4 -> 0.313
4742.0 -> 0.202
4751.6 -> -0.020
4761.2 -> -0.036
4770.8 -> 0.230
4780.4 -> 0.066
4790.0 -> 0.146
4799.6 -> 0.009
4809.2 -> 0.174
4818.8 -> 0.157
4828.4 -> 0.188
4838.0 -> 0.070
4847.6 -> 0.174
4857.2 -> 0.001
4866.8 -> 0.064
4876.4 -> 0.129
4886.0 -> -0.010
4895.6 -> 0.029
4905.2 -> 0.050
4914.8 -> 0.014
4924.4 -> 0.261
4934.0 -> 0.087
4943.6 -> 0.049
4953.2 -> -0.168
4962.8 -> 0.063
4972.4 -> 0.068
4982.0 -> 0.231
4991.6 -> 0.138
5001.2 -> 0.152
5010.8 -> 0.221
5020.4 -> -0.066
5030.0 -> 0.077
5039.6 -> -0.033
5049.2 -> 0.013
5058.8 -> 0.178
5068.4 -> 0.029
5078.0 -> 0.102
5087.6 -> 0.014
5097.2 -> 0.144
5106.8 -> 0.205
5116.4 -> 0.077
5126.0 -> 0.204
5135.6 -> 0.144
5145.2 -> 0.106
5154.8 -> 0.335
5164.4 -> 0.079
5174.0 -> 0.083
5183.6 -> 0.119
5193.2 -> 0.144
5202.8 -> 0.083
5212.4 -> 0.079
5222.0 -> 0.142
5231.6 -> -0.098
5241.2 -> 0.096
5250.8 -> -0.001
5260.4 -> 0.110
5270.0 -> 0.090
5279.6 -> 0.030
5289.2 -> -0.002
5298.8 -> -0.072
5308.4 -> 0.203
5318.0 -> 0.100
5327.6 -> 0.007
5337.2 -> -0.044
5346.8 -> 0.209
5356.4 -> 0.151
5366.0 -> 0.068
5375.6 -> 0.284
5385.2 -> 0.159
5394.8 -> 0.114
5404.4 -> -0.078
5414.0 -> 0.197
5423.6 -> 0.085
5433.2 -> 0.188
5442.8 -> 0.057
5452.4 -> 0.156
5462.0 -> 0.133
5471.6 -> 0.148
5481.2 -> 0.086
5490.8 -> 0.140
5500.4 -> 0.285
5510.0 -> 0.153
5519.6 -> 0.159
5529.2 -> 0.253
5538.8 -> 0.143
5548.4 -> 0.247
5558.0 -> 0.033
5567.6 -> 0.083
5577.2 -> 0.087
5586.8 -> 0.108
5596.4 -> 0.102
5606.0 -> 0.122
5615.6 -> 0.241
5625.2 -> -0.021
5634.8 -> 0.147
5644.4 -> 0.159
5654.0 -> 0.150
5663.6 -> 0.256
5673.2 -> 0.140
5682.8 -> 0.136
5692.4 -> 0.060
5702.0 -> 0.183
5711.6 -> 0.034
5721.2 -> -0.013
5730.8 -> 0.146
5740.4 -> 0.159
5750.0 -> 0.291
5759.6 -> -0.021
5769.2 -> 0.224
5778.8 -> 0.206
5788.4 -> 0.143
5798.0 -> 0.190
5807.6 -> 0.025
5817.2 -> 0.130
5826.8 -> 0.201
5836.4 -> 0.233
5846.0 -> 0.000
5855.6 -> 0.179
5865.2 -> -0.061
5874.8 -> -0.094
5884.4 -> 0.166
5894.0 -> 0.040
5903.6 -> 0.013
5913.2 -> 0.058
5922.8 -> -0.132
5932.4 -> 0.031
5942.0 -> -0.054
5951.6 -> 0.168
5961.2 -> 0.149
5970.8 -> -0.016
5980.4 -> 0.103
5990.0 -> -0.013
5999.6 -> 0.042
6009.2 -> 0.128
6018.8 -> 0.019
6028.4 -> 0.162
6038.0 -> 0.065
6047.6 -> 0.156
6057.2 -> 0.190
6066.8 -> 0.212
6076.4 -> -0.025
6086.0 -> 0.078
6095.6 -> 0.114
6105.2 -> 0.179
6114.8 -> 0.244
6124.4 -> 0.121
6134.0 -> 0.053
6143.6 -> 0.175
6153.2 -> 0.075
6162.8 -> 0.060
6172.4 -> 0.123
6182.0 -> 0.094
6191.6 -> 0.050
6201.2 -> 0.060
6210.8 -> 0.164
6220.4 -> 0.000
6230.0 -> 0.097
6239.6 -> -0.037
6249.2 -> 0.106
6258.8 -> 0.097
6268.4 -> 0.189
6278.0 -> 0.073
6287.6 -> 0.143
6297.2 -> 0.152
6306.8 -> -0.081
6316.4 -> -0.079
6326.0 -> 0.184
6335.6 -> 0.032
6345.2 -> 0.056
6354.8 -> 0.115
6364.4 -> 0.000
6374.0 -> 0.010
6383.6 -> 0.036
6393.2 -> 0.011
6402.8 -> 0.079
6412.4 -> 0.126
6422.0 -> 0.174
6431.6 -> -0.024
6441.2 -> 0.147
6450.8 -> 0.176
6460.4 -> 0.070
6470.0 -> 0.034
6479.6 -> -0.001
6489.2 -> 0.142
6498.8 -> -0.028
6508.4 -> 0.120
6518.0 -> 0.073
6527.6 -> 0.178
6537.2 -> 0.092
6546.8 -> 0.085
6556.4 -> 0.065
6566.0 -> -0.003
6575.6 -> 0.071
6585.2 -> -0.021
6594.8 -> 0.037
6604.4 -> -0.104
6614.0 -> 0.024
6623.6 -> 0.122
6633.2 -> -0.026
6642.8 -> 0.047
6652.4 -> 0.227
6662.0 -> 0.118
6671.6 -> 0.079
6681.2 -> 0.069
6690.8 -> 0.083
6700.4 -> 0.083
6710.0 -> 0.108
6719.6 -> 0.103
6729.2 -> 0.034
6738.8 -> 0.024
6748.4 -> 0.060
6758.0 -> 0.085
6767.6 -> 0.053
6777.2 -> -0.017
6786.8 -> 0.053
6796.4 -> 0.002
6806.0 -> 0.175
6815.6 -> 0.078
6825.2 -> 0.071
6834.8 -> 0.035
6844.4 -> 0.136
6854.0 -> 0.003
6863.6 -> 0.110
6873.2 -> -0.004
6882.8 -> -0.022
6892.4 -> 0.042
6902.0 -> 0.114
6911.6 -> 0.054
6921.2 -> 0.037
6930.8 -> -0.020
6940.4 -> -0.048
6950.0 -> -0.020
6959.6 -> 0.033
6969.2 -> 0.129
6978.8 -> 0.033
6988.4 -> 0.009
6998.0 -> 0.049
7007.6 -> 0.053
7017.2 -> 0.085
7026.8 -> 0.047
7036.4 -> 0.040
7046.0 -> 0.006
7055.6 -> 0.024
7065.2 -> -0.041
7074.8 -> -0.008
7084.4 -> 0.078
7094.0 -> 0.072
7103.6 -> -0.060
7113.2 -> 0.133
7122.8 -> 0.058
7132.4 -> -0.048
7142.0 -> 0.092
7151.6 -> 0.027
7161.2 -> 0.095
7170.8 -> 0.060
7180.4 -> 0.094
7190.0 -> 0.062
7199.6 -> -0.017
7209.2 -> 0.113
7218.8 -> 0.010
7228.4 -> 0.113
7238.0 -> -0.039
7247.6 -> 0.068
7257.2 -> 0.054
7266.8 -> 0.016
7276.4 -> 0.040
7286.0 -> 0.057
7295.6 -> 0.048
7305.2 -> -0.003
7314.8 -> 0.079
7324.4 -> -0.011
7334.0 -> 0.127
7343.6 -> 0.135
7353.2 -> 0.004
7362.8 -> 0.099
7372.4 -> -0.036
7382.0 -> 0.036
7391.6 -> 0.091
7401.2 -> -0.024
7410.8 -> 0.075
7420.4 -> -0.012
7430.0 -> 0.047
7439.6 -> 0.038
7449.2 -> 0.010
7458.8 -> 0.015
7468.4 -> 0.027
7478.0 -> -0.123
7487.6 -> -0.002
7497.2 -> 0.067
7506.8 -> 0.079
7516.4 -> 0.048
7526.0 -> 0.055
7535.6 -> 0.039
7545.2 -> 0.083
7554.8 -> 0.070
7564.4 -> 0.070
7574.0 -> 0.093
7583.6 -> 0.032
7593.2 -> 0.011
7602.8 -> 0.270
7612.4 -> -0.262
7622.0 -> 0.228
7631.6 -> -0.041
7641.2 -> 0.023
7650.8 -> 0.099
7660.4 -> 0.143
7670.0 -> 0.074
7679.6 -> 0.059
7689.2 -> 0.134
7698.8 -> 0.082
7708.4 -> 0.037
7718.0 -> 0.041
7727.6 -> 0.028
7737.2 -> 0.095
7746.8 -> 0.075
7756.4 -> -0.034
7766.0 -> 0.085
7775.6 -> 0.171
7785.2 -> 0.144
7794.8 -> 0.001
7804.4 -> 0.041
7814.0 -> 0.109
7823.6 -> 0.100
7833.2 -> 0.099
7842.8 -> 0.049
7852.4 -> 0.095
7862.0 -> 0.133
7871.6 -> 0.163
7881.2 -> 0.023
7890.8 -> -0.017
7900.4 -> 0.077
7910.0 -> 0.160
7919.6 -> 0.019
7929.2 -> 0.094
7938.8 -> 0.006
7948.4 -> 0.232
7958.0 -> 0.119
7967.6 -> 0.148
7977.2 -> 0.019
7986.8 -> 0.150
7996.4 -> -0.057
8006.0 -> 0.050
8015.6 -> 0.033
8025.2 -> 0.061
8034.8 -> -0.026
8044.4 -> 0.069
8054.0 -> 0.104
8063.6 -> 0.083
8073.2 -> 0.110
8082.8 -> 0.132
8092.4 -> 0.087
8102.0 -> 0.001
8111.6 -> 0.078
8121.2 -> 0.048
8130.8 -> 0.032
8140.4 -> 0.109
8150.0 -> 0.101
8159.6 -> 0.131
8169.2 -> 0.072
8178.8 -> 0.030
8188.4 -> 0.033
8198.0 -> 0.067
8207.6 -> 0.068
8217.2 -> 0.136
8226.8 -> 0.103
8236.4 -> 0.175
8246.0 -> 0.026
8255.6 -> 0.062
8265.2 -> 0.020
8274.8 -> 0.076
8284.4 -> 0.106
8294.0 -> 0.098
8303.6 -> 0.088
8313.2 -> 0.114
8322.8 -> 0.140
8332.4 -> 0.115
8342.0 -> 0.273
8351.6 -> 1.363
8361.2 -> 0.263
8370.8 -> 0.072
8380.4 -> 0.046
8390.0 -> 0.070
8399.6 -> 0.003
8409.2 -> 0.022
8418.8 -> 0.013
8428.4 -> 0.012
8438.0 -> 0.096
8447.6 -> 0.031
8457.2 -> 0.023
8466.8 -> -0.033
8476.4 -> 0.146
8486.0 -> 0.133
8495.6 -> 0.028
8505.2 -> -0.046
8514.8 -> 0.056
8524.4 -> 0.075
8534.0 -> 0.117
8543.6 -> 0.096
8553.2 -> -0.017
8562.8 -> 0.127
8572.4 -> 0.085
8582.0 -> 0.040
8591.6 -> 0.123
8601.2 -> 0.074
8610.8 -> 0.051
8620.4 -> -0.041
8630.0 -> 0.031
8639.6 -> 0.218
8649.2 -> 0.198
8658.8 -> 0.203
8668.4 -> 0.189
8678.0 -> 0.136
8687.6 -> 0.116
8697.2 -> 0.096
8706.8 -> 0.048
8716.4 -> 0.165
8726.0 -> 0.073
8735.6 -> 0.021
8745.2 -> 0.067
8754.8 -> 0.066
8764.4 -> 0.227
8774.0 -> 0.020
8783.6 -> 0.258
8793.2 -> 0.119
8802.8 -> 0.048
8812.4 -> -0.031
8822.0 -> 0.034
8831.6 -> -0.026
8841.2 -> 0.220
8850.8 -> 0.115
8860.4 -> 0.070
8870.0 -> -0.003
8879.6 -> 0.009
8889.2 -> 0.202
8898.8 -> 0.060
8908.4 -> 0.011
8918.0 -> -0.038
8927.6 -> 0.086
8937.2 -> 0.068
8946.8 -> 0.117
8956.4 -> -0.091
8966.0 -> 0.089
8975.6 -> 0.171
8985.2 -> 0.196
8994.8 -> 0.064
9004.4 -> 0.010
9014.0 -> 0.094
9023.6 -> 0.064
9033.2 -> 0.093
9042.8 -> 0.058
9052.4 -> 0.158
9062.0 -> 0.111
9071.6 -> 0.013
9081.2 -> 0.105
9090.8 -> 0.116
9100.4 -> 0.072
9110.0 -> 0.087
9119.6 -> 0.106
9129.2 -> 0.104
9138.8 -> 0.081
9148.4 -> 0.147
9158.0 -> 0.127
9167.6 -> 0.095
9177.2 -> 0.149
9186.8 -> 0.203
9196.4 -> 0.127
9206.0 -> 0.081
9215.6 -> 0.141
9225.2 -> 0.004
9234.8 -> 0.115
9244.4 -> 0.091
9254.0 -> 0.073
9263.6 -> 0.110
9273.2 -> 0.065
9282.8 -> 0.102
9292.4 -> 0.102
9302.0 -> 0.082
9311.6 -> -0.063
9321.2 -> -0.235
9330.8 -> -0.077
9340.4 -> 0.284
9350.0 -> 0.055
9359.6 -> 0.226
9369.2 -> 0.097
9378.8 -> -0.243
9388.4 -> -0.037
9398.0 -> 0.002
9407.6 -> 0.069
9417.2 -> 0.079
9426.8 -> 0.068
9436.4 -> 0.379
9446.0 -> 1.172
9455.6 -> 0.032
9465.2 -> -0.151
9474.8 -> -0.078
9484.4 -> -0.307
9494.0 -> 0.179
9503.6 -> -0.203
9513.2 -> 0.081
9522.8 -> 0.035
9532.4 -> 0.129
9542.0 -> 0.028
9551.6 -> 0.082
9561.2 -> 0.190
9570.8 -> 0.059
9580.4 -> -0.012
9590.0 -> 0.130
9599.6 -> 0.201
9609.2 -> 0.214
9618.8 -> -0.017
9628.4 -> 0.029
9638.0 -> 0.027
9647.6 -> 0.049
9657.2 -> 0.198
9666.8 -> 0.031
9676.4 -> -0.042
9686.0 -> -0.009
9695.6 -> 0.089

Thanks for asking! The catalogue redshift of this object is 1.240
